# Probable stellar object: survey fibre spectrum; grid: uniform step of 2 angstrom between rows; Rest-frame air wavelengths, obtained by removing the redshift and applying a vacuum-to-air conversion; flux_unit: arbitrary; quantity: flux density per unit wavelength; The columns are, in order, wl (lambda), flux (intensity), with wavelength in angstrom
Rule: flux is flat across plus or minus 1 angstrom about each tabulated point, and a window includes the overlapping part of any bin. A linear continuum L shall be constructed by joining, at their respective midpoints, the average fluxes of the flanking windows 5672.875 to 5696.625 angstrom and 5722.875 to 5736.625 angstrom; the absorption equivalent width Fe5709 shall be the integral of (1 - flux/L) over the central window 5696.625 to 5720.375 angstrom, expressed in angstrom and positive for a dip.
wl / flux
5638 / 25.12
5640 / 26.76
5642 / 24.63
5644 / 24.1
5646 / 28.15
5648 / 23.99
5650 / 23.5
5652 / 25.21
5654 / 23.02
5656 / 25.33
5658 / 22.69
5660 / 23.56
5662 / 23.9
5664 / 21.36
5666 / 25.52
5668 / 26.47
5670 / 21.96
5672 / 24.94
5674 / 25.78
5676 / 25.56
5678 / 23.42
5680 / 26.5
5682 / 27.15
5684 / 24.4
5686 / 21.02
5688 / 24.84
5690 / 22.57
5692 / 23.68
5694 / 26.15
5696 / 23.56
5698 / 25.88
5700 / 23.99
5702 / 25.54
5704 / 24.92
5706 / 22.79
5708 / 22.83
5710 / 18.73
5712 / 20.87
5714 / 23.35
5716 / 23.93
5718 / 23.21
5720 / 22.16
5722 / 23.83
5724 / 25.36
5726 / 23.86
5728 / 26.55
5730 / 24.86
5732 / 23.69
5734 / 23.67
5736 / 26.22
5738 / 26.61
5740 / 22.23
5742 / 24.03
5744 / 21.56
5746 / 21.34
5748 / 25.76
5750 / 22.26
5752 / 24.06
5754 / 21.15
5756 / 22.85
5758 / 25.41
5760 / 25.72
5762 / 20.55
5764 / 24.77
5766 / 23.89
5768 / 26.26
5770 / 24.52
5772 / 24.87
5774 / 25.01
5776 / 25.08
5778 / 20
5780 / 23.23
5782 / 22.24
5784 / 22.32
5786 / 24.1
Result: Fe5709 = 1.4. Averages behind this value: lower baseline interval 24.6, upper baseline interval 24.8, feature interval 23.2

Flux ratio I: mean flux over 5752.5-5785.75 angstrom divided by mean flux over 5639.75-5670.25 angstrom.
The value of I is 1.0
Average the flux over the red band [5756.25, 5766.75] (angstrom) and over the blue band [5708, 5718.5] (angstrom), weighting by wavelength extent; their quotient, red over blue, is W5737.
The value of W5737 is 1.09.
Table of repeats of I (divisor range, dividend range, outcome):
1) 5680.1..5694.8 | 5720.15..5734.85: 1.00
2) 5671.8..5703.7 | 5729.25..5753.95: 0.96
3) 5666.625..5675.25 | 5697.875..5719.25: 0.93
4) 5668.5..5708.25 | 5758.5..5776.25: 1.00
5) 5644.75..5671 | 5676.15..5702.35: 1.01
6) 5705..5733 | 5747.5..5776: 1.03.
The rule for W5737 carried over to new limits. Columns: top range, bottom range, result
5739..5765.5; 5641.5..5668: 0.96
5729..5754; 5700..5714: 1.04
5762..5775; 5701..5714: 1.08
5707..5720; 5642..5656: 0.90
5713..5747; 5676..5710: 0.99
